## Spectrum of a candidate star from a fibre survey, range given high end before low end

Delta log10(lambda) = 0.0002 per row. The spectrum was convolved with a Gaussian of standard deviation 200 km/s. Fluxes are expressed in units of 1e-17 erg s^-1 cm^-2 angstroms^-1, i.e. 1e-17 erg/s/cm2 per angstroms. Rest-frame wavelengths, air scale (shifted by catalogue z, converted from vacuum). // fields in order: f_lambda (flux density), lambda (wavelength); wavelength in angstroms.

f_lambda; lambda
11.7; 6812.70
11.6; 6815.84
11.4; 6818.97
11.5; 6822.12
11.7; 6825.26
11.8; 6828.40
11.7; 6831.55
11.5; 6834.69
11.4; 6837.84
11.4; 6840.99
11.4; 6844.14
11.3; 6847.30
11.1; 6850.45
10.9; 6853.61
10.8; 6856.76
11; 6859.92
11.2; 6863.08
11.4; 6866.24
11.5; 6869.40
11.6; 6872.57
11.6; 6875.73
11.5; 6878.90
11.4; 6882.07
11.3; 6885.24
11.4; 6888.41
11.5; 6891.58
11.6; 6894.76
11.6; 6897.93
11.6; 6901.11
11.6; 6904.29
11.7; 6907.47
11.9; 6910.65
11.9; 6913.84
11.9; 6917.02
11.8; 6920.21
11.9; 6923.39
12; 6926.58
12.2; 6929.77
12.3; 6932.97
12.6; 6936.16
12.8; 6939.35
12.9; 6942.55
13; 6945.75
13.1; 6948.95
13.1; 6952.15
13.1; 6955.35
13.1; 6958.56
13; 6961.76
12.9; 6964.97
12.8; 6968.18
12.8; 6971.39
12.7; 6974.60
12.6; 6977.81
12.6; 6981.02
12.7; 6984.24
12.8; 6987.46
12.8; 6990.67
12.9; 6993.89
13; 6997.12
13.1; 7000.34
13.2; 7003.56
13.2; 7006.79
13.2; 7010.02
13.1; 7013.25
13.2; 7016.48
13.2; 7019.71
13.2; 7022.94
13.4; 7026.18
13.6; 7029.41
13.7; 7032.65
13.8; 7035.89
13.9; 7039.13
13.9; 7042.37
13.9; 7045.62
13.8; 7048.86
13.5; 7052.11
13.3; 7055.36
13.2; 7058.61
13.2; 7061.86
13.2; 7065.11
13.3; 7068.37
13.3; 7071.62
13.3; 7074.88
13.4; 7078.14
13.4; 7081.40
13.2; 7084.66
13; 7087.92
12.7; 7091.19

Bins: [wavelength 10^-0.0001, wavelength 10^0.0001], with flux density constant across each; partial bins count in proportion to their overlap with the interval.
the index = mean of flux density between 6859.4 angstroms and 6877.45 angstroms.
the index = 11.4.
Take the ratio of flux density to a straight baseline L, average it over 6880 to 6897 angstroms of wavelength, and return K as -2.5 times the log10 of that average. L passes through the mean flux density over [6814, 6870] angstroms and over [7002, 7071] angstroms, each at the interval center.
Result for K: 0.04 mag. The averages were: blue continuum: 11.4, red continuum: 13.4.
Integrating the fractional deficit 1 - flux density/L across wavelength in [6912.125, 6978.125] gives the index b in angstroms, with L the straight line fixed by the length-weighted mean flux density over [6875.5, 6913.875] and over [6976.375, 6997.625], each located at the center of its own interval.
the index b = -2.0 angstroms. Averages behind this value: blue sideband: 11.6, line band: 12.6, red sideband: 12.8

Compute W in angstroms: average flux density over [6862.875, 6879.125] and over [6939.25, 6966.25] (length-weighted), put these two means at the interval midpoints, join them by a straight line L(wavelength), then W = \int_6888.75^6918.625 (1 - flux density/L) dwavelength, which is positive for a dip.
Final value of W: 1.0 angstroms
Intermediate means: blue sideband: 11.5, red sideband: 13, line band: 11.7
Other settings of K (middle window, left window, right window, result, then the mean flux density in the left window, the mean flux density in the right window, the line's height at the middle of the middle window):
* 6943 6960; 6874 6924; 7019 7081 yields -0.07 mag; 11.6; 13.5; 12.3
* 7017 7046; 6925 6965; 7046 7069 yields -0.03 mag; 12.8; 13.4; 13.2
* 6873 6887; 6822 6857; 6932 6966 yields 0.05 mag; 11.4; 12.9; 12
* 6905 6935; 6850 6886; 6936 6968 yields 0.03 mag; 11.3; 13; 12.3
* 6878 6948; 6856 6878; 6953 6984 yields 0.01 mag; 11.3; 12.8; 12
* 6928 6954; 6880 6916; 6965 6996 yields -0.05 mag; 11.6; 12.8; 12.2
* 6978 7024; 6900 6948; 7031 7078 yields 0.00 mag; 12.2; 13.5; 13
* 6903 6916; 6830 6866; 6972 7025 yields 0.02 mag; 11.3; 13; 12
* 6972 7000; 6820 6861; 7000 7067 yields 0.01 mag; 11.3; 13.4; 12.9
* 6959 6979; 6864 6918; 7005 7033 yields -0.02 mag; 11.6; 13.3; 12.6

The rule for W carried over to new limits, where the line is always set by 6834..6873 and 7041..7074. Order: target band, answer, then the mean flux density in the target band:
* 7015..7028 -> -0.2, 13.3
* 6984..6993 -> -0.1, 12.8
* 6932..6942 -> -0.4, 12.6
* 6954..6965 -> -0.6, 13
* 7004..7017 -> -0.2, 13.2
